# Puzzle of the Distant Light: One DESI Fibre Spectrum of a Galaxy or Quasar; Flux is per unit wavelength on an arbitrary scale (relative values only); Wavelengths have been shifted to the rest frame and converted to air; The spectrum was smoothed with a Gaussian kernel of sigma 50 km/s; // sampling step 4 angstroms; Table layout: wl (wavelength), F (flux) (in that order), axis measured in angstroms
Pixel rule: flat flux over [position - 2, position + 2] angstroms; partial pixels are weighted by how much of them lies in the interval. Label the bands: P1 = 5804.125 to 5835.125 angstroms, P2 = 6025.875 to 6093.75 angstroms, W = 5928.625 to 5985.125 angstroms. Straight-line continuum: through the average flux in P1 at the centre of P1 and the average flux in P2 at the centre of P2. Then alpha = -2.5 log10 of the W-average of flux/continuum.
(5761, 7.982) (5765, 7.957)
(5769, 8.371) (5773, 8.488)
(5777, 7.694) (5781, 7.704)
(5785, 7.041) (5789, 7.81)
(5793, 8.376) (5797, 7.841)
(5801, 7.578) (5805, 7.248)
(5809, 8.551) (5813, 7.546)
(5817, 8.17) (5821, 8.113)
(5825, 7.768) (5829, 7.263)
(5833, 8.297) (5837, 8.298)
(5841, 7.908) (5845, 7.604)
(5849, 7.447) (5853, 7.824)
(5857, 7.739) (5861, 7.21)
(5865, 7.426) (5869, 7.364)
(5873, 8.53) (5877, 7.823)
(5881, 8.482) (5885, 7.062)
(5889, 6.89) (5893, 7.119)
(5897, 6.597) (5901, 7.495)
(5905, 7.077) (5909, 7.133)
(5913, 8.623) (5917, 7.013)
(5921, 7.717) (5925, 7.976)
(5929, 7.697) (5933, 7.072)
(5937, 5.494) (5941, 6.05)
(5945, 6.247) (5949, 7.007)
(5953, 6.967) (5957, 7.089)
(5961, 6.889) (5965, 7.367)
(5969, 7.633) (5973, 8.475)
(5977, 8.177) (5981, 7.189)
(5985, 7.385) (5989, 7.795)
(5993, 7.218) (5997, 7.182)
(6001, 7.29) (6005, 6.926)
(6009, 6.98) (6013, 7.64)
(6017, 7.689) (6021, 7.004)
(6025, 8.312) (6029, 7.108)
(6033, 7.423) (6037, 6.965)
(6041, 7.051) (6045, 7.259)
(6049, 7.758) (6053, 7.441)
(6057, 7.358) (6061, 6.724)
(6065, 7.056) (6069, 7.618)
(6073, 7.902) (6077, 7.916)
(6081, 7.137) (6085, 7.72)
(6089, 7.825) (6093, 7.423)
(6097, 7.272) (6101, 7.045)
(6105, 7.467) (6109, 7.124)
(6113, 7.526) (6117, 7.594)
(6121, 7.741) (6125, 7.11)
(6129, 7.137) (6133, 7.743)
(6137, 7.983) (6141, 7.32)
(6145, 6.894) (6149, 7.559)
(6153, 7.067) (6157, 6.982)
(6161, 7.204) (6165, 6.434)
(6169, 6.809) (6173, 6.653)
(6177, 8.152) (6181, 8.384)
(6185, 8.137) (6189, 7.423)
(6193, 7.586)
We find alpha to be 0.08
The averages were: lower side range 7.89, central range 7.09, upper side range 7.41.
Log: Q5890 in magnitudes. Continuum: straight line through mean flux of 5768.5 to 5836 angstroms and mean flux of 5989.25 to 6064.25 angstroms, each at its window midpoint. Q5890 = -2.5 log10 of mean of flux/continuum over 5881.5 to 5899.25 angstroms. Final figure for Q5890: 0.09 mag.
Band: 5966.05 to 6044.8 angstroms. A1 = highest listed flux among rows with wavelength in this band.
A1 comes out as 8.475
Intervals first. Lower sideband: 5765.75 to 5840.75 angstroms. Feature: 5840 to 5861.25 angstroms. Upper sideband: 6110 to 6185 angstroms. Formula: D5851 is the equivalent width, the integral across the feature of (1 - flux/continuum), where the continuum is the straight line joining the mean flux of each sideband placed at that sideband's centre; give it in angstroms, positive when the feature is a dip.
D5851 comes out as 0.5 angstroms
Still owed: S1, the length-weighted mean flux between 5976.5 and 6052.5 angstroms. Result 7.37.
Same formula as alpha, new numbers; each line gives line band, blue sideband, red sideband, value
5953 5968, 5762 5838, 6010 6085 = 0.07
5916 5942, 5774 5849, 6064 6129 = 0.09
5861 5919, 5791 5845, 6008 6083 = 0.04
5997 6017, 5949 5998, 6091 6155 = 0.02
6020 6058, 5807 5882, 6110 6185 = 0.02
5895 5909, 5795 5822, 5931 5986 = 0.04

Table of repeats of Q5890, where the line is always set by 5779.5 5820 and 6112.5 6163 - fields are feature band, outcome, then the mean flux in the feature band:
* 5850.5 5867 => 0.025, 7.55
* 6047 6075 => 0.008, 7.41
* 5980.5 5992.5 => 0.014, 7.46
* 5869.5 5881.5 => -0.060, 8.14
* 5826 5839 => -0.025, 7.94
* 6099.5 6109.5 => 0.026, 7.23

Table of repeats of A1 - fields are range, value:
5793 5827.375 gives 8.551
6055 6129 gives 7.916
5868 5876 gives 8.53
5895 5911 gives 7.495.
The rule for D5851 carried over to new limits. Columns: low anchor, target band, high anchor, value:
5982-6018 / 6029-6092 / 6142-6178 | -1.5 angstroms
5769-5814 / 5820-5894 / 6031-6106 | 0.3 angstroms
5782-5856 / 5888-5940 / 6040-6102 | 3.1 angstroms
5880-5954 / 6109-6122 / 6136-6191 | -0.4 angstroms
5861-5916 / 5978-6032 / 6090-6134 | 0.4 angstroms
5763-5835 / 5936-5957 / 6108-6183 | 3.3 angstroms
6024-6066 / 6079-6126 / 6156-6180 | -1.4 angstroms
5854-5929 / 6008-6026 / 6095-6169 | -0.3 angstroms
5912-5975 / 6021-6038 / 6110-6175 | -0.5 angstroms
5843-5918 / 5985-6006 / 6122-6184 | 0.3 angstroms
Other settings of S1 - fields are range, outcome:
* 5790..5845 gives 7.91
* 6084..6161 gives 7.39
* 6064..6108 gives 7.49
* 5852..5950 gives 7.3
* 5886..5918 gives 7.24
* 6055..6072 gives 7.23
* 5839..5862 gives 7.64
